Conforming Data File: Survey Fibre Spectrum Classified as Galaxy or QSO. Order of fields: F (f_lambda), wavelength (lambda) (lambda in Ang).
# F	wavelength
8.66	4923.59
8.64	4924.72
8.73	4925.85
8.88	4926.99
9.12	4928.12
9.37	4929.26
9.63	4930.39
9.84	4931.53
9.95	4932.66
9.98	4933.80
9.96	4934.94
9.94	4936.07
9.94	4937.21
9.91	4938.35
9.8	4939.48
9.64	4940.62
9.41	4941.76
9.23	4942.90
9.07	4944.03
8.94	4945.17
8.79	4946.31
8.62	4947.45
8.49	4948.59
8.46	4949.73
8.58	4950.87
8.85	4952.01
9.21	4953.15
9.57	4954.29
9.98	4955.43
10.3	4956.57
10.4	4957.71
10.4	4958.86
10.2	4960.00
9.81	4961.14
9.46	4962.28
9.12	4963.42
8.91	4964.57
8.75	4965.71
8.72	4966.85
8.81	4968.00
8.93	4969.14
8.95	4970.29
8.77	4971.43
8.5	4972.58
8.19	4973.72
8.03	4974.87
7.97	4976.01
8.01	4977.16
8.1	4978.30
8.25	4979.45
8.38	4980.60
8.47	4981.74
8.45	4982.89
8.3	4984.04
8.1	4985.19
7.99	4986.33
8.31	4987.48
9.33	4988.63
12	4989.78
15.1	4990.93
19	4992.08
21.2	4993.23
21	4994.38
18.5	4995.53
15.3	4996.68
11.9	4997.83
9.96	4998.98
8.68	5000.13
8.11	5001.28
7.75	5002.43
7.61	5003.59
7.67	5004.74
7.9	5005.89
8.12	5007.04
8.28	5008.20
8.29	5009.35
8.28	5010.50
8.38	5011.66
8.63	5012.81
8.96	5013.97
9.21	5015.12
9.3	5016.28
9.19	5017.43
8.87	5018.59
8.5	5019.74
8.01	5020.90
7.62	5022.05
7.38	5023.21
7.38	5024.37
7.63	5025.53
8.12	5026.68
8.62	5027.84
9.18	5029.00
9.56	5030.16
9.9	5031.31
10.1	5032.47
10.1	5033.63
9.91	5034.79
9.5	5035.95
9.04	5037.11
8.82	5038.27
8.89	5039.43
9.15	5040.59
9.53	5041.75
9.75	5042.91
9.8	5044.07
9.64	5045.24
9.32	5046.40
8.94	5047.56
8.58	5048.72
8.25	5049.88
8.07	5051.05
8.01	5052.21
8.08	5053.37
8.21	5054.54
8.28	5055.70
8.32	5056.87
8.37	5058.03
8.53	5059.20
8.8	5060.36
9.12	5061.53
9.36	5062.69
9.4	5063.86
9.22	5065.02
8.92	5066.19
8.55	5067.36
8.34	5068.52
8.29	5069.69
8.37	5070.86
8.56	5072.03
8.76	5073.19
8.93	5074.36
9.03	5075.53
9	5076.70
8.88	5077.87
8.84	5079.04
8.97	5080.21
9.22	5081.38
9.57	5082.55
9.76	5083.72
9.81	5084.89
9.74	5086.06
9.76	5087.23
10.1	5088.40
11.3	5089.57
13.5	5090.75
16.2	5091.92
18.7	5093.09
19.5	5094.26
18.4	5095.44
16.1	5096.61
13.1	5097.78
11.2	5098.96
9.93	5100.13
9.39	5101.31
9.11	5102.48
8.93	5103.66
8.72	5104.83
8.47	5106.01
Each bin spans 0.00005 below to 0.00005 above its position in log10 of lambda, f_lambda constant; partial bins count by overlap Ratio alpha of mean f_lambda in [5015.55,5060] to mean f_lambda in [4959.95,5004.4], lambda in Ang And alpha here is 0.9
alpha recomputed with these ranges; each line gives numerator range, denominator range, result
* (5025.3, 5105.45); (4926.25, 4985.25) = 1.08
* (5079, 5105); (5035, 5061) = 1.34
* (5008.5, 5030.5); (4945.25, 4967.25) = 0.91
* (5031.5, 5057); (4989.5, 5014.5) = 0.79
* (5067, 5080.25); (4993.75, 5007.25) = 0.78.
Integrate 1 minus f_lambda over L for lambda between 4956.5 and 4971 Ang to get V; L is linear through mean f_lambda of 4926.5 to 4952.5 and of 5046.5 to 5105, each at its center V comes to 0.1 Ang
